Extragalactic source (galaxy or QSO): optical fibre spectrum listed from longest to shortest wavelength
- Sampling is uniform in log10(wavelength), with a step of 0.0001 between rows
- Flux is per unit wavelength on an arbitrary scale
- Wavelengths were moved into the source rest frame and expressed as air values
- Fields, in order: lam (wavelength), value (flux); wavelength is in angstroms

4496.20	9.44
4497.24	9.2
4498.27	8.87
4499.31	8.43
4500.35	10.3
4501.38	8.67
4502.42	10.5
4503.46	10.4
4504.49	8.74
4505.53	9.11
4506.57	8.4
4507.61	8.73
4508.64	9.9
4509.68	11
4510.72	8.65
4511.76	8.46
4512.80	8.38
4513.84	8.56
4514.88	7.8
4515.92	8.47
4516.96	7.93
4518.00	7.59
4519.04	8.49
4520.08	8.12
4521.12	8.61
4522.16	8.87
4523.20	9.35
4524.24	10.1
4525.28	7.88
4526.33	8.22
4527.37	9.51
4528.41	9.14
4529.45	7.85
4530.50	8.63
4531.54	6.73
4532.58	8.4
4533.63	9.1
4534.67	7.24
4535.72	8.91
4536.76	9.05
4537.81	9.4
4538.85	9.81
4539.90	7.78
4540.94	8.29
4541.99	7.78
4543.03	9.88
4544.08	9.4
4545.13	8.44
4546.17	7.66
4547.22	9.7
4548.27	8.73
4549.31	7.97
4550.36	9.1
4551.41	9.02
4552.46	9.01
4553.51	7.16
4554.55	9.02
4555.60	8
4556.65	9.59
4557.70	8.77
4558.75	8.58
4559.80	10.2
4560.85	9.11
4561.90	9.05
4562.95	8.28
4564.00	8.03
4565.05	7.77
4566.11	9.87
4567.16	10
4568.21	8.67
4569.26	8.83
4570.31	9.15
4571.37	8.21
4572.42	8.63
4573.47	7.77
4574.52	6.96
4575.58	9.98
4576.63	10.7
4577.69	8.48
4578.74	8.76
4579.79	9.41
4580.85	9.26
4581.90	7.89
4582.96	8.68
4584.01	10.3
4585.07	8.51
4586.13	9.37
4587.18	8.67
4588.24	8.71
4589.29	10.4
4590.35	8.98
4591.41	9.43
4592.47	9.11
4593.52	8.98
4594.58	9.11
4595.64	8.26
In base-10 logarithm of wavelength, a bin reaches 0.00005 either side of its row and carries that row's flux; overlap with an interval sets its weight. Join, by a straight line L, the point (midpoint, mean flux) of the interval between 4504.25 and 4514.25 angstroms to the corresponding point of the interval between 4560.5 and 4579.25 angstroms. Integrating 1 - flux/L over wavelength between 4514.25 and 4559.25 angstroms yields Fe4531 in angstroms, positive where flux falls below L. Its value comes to 1.61 angstroms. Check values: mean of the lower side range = 9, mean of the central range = 8.58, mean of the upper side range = 8.79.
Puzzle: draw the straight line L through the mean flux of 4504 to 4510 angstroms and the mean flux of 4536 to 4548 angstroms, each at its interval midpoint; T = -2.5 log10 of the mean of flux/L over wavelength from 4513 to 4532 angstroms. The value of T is 0.078 mag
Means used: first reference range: 9.26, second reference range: 8.83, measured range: 8.44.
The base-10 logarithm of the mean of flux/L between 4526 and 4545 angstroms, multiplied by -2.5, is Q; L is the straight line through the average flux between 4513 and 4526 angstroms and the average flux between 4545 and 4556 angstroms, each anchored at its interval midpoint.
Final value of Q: -0.014 mag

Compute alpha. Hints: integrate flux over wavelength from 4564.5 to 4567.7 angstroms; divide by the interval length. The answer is 9.19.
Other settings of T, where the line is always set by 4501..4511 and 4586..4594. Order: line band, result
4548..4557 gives 0.09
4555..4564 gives 0.05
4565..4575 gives 0.08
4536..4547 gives 0.07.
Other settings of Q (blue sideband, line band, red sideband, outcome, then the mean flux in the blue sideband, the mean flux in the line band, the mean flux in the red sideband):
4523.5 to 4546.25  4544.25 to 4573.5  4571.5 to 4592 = 0.01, 8.63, 8.75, 8.98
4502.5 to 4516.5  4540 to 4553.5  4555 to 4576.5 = 0.03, 9.01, 8.66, 8.81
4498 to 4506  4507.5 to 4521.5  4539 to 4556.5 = 0.07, 9.39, 8.62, 8.61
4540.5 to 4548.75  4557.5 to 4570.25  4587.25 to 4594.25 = 0.00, 8.73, 8.94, 9.22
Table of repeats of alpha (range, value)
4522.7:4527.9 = 9.01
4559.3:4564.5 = 8.93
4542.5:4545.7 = 9.22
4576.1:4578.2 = 9.59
